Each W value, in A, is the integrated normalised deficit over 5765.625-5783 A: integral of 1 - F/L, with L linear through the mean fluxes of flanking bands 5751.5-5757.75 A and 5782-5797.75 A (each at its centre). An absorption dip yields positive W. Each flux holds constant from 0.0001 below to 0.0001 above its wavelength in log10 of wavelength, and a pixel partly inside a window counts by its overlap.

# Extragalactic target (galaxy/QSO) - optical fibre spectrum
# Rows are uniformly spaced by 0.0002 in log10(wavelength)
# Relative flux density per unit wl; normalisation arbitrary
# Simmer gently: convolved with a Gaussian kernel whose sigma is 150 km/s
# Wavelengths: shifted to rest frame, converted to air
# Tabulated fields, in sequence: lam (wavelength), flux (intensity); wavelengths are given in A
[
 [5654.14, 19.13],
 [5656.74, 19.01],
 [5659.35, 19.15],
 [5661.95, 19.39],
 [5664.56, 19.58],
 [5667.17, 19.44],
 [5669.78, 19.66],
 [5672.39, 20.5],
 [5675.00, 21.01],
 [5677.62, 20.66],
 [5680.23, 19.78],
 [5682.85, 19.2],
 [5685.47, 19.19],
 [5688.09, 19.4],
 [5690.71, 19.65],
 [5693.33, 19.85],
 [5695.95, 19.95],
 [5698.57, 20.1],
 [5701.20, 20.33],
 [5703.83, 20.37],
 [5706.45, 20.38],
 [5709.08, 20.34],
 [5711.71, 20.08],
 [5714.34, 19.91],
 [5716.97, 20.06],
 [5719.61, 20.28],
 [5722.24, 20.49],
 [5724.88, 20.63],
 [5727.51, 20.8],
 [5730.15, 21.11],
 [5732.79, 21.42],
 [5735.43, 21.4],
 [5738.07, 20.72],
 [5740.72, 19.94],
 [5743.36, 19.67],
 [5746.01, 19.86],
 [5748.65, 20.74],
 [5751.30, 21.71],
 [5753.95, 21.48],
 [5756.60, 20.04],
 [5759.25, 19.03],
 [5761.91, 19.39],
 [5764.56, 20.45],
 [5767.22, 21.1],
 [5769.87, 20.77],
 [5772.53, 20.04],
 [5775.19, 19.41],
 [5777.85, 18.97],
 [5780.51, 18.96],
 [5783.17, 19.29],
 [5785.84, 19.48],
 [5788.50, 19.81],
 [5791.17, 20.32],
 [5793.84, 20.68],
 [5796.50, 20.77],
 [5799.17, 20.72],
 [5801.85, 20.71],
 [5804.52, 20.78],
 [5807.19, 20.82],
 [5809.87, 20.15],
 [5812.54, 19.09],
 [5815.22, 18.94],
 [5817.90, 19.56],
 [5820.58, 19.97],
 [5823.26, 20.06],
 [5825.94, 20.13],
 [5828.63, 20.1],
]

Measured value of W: 0.5 A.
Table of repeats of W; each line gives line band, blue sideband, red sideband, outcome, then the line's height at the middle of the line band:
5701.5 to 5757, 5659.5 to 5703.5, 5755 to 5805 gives -1.7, 19.9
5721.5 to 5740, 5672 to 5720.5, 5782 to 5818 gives -0.8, 20.1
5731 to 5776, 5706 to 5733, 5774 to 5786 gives -1.6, 19.7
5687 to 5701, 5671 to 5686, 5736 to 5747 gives 0.2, 20.1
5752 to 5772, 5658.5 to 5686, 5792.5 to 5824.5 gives -0.3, 20.1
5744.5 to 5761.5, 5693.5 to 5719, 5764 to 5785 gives -0.4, 19.9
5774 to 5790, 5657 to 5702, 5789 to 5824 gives 0.6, 20.1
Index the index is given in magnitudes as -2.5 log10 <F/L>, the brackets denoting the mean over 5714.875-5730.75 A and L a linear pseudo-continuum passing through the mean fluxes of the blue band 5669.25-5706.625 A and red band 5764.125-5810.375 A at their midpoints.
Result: -0.02 mag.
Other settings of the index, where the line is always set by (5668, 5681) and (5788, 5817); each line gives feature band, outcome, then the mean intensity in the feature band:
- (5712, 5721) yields 0.011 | 20.1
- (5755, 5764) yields 0.035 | 19.6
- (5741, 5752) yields -0.005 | 20.4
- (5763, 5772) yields -0.022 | 20.7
